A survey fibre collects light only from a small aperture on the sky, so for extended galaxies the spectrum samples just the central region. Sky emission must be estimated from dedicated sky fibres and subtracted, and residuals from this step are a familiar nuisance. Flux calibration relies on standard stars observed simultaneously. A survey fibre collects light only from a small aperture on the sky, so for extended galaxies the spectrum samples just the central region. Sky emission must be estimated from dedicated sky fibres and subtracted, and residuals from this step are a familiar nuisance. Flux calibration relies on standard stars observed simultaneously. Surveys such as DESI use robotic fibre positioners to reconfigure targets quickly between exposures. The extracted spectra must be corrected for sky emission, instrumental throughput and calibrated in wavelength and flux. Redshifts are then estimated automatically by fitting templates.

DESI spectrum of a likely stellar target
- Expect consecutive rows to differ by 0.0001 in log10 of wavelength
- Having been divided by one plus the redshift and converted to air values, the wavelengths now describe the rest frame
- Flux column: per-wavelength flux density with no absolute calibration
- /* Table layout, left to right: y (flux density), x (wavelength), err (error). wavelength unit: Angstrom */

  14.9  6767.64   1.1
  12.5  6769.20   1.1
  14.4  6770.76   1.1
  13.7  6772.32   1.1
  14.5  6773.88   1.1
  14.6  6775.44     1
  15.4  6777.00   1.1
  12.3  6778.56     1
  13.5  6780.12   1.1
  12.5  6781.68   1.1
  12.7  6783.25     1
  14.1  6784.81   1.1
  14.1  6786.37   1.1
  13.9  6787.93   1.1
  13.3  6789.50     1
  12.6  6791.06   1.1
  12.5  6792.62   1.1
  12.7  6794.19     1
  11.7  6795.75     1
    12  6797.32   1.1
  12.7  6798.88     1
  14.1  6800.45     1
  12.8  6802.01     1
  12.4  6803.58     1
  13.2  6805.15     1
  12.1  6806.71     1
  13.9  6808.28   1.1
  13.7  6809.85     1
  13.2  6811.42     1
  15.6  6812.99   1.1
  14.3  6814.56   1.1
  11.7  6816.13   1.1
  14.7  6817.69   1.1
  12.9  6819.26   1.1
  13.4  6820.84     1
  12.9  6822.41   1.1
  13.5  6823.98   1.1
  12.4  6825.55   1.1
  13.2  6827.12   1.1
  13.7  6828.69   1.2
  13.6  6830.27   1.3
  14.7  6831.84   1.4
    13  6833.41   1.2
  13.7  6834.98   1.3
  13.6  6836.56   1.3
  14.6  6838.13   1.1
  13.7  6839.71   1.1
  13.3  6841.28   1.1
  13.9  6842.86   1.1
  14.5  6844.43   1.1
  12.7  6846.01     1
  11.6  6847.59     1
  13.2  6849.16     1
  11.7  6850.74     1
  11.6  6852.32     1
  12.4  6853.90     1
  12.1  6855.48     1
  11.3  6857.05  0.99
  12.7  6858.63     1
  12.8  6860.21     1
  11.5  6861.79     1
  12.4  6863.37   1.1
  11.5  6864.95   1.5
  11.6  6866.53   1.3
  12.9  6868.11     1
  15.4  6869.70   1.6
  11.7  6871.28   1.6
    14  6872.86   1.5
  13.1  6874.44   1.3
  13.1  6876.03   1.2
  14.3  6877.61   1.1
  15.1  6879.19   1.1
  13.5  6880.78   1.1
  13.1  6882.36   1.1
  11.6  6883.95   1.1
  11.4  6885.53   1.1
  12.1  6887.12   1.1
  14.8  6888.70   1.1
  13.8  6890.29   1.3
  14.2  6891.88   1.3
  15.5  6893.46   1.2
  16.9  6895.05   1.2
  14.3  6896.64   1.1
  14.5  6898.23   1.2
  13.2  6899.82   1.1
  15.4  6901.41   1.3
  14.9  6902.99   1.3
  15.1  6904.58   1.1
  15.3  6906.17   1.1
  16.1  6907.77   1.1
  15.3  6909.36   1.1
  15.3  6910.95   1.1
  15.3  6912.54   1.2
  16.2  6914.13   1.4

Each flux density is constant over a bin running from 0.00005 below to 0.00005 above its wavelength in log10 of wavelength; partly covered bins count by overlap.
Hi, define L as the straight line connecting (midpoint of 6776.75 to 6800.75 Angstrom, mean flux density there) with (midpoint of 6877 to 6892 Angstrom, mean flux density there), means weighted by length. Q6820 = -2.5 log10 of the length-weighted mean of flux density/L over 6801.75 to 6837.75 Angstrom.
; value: -0.022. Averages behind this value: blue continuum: 13.1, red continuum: 13.3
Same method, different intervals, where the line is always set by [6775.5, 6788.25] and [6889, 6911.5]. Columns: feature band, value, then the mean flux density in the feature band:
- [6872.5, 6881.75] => 0.07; 13.8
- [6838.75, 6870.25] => 0.15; 12.6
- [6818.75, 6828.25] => 0.08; 13.1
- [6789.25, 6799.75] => 0.11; 12.5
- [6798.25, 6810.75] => 0.06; 13.1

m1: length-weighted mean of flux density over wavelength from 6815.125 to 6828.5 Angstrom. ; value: 13.1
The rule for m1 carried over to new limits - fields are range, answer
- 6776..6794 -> 13.3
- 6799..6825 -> 13.4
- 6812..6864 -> 13.1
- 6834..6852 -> 13.3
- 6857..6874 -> 12.6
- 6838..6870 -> 12.7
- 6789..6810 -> 12.8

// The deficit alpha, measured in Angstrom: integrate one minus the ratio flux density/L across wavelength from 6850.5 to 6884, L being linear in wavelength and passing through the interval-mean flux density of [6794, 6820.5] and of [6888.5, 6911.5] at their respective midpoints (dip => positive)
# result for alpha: 3.7 Angstrom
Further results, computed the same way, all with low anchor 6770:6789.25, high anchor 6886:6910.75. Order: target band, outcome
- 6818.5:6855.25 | 2.7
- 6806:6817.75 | 0.4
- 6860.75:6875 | 1.8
